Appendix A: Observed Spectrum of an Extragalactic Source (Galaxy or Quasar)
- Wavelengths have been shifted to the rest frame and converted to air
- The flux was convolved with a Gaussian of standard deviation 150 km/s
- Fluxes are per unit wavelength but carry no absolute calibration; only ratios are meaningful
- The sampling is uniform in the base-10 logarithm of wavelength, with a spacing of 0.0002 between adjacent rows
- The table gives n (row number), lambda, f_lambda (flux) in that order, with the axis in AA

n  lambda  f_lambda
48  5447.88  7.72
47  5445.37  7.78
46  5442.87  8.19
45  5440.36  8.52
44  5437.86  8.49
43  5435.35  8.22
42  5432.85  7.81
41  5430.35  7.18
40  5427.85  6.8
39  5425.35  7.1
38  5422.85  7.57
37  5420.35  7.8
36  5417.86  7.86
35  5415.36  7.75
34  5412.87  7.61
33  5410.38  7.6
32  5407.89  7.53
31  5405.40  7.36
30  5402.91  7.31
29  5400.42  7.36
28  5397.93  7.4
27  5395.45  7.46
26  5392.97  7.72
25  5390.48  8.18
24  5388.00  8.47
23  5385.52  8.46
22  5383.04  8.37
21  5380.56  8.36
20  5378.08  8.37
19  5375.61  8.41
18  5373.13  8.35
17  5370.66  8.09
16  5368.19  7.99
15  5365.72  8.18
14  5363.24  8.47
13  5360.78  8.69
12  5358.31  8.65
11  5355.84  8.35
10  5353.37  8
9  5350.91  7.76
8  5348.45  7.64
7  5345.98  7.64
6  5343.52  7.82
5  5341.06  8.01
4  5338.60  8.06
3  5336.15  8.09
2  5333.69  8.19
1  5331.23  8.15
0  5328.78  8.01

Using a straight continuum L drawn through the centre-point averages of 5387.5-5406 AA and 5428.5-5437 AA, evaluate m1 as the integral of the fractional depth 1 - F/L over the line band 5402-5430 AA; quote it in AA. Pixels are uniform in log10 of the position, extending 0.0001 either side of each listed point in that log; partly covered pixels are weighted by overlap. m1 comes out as 0.7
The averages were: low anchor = 7.63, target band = 7.47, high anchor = 7.7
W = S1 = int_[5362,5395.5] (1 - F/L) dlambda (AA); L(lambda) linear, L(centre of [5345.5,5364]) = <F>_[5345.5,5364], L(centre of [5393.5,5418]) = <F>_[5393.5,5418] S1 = -1.6 AA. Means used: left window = 8.16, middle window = 8.23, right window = 7.52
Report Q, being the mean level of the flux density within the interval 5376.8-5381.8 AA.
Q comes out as 8.37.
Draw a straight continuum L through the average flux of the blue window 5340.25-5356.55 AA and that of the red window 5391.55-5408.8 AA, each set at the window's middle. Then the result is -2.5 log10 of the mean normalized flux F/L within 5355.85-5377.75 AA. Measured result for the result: -0.09 mag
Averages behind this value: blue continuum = 7.87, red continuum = 7.45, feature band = 8.36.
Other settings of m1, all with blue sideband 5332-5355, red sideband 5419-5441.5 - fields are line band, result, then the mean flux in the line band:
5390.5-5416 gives 0.81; 7.54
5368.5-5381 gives -0.70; 8.29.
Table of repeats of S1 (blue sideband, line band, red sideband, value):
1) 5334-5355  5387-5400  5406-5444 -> 0.0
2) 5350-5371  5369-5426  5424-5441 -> 0.9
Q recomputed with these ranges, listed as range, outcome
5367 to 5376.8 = 8.21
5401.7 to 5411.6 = 7.45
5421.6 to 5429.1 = 7.15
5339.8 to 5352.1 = 7.77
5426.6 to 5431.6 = 6.99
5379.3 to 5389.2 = 8.41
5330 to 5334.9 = 8.17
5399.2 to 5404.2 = 7.33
